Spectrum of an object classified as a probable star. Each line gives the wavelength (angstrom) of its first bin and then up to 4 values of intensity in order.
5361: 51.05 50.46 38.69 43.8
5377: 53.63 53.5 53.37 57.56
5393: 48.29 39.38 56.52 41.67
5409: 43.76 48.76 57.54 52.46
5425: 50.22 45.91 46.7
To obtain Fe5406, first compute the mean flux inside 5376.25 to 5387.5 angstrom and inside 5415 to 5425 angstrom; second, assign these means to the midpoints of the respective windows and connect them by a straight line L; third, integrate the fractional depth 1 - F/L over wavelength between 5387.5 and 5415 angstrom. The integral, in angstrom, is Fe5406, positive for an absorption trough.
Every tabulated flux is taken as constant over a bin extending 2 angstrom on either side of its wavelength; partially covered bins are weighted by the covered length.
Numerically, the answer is 3.08 angstrom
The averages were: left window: 53.7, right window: 54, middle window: 47.8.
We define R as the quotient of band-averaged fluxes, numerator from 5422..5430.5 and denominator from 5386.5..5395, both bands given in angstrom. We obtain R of 0.92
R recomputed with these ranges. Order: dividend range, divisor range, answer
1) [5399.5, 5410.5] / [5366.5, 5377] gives 1.07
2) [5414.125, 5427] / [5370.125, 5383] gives 1.07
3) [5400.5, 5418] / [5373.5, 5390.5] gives 0.91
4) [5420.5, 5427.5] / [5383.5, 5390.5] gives 0.91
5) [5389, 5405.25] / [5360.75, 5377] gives 1.04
